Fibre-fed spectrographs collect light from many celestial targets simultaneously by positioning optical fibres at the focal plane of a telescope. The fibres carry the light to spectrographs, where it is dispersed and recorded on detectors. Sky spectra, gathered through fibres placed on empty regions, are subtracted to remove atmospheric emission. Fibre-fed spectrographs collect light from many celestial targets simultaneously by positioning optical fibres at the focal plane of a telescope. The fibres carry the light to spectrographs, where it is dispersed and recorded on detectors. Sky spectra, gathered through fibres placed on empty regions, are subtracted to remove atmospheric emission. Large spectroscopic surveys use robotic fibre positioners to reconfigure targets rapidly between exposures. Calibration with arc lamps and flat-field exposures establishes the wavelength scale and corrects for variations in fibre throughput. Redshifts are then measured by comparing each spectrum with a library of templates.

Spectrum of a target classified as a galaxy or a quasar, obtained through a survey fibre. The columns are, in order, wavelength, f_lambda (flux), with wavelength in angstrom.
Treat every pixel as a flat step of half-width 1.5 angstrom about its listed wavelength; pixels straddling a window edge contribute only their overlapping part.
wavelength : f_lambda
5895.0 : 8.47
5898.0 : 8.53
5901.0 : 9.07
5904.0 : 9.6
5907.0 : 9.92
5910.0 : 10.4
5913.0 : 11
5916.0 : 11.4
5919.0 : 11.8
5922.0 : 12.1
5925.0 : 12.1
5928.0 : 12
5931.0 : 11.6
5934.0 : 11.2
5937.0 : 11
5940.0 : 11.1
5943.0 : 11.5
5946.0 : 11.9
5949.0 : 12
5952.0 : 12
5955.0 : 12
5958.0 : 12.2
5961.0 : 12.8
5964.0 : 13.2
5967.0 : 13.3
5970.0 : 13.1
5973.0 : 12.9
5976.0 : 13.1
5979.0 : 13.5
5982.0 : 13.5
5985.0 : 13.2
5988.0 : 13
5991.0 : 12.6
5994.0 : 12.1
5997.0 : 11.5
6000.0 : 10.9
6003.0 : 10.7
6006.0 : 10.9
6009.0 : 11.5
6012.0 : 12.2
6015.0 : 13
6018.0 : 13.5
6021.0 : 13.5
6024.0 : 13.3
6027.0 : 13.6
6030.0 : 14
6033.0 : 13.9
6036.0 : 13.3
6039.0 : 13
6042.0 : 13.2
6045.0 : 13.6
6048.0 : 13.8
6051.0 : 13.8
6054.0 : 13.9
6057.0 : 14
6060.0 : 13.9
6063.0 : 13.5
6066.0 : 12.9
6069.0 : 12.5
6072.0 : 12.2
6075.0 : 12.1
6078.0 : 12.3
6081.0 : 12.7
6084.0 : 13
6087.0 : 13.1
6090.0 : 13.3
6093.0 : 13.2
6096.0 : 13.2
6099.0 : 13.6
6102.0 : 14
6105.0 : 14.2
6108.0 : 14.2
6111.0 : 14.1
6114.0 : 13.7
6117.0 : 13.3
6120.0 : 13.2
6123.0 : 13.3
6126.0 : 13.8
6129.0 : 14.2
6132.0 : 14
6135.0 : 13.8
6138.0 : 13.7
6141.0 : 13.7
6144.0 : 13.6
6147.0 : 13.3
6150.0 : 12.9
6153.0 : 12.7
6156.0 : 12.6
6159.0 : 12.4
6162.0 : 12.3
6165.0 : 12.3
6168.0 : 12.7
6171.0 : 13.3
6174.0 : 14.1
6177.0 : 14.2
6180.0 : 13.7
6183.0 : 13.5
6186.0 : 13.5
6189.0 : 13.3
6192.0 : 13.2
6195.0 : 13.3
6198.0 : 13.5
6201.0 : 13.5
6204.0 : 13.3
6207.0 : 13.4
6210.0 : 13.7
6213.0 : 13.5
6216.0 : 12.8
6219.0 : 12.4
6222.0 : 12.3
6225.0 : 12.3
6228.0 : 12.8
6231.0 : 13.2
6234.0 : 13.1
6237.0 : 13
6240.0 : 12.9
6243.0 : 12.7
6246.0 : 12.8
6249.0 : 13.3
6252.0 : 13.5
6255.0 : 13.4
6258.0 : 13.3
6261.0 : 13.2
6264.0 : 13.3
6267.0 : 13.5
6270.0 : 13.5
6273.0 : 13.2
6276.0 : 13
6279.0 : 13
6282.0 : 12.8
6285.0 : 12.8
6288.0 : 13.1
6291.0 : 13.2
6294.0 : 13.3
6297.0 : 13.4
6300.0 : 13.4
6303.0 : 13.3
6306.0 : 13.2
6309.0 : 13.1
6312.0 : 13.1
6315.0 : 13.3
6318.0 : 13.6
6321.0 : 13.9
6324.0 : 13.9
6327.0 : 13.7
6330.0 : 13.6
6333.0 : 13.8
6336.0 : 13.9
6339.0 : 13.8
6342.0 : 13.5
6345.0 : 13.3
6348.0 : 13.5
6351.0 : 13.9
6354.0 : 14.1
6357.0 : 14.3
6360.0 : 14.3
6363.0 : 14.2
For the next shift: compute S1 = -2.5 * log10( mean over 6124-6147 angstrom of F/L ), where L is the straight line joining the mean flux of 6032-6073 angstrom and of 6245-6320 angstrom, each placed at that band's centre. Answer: -0.04 mag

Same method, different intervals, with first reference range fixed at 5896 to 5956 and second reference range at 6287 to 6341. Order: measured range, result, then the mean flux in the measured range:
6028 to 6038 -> -0.167 mag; 13.7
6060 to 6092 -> -0.071 mag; 12.8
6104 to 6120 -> -0.133 mag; 13.8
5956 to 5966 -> -0.129 mag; 12.7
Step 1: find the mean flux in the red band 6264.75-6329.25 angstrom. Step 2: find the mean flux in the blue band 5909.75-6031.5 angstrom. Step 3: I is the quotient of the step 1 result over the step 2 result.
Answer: 1.08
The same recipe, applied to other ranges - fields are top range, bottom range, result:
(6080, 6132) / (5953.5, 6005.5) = 1.08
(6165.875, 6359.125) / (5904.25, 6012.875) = 1.12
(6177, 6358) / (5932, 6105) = 1.04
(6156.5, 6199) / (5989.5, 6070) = 1.02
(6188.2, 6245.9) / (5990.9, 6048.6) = 1.03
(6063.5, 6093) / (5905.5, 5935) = 1.12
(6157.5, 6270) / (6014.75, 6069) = 0.97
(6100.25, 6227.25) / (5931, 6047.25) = 1.06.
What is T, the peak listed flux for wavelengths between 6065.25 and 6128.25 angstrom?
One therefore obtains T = 14.2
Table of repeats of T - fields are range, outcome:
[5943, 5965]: 13.2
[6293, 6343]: 13.9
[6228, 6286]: 13.5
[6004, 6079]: 14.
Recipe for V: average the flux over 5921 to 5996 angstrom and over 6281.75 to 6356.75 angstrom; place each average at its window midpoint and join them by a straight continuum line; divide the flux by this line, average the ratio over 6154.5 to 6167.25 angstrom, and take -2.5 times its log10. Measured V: 0.05 mag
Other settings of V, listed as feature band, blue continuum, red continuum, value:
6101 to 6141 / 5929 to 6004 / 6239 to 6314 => -0.09 mag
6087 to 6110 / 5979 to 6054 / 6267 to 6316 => -0.06 mag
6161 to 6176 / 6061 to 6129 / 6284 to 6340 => 0.03 mag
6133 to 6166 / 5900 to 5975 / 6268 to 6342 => -0.03 mag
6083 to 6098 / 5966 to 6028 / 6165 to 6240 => -0.03 mag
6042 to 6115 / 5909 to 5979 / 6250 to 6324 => -0.07 mag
